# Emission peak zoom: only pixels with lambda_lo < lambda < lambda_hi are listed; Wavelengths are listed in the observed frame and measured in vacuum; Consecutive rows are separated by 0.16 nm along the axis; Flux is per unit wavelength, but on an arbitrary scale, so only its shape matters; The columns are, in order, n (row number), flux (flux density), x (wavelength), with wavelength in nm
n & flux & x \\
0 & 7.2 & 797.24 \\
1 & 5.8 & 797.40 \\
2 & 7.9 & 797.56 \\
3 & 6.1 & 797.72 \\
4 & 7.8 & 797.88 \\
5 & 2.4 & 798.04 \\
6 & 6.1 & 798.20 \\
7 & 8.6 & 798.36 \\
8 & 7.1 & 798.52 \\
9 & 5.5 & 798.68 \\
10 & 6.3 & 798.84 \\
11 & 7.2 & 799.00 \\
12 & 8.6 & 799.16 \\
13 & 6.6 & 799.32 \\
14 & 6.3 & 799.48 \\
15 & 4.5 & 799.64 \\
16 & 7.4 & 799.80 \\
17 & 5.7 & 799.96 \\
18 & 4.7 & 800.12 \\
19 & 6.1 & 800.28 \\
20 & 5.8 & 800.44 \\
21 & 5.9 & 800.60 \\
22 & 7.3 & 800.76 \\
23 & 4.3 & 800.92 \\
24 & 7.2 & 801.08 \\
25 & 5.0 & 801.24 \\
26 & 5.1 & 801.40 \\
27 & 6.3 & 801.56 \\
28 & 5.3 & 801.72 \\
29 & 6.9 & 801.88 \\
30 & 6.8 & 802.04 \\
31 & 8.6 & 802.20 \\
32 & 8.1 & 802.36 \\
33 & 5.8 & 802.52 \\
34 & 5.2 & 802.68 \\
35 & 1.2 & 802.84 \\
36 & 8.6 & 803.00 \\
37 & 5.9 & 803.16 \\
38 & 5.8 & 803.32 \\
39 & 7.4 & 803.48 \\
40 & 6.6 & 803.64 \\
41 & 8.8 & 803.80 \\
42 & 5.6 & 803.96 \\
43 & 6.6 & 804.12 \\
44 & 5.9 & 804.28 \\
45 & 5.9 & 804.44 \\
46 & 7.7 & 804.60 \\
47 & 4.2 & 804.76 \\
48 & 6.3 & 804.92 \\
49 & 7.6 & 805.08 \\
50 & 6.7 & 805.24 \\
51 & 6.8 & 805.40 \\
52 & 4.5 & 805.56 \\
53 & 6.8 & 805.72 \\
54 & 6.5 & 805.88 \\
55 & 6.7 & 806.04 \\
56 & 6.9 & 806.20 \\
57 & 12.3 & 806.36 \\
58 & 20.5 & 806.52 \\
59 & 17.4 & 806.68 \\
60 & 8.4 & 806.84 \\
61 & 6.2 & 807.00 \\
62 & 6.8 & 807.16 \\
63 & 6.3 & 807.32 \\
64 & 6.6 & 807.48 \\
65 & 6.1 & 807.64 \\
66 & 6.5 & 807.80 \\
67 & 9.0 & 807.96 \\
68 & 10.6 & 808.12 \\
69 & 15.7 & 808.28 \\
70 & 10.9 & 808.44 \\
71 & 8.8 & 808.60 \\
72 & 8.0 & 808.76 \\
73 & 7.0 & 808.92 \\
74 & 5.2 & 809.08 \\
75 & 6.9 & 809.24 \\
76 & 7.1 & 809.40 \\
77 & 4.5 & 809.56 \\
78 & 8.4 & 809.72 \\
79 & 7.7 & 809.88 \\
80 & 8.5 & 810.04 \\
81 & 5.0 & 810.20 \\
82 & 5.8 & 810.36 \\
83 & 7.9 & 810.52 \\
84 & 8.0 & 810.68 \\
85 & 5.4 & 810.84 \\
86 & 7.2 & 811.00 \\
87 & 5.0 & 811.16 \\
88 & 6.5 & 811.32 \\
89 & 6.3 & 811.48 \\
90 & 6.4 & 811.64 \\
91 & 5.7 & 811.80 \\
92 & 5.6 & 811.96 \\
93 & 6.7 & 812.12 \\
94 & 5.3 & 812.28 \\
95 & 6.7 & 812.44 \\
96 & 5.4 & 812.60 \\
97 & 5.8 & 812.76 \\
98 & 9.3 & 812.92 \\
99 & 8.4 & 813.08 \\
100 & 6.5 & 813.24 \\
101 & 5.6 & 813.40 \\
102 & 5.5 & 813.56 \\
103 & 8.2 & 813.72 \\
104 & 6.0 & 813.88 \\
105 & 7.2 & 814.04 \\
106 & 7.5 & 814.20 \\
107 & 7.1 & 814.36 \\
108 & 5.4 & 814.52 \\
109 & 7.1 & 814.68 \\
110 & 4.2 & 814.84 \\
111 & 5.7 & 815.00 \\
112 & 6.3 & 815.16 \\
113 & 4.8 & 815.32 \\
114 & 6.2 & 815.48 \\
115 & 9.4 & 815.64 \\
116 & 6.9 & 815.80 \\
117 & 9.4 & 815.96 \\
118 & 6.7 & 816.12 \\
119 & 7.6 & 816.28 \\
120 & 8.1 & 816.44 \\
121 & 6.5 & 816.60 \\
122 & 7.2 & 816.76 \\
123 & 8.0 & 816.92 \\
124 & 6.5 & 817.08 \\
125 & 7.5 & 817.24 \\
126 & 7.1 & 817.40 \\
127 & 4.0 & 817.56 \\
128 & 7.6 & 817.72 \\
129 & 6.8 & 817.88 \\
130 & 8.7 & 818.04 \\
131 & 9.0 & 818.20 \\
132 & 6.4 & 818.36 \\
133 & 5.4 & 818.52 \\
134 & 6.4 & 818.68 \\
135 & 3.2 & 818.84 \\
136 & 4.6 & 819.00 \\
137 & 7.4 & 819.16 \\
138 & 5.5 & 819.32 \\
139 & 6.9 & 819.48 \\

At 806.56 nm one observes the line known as [S II] 6716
